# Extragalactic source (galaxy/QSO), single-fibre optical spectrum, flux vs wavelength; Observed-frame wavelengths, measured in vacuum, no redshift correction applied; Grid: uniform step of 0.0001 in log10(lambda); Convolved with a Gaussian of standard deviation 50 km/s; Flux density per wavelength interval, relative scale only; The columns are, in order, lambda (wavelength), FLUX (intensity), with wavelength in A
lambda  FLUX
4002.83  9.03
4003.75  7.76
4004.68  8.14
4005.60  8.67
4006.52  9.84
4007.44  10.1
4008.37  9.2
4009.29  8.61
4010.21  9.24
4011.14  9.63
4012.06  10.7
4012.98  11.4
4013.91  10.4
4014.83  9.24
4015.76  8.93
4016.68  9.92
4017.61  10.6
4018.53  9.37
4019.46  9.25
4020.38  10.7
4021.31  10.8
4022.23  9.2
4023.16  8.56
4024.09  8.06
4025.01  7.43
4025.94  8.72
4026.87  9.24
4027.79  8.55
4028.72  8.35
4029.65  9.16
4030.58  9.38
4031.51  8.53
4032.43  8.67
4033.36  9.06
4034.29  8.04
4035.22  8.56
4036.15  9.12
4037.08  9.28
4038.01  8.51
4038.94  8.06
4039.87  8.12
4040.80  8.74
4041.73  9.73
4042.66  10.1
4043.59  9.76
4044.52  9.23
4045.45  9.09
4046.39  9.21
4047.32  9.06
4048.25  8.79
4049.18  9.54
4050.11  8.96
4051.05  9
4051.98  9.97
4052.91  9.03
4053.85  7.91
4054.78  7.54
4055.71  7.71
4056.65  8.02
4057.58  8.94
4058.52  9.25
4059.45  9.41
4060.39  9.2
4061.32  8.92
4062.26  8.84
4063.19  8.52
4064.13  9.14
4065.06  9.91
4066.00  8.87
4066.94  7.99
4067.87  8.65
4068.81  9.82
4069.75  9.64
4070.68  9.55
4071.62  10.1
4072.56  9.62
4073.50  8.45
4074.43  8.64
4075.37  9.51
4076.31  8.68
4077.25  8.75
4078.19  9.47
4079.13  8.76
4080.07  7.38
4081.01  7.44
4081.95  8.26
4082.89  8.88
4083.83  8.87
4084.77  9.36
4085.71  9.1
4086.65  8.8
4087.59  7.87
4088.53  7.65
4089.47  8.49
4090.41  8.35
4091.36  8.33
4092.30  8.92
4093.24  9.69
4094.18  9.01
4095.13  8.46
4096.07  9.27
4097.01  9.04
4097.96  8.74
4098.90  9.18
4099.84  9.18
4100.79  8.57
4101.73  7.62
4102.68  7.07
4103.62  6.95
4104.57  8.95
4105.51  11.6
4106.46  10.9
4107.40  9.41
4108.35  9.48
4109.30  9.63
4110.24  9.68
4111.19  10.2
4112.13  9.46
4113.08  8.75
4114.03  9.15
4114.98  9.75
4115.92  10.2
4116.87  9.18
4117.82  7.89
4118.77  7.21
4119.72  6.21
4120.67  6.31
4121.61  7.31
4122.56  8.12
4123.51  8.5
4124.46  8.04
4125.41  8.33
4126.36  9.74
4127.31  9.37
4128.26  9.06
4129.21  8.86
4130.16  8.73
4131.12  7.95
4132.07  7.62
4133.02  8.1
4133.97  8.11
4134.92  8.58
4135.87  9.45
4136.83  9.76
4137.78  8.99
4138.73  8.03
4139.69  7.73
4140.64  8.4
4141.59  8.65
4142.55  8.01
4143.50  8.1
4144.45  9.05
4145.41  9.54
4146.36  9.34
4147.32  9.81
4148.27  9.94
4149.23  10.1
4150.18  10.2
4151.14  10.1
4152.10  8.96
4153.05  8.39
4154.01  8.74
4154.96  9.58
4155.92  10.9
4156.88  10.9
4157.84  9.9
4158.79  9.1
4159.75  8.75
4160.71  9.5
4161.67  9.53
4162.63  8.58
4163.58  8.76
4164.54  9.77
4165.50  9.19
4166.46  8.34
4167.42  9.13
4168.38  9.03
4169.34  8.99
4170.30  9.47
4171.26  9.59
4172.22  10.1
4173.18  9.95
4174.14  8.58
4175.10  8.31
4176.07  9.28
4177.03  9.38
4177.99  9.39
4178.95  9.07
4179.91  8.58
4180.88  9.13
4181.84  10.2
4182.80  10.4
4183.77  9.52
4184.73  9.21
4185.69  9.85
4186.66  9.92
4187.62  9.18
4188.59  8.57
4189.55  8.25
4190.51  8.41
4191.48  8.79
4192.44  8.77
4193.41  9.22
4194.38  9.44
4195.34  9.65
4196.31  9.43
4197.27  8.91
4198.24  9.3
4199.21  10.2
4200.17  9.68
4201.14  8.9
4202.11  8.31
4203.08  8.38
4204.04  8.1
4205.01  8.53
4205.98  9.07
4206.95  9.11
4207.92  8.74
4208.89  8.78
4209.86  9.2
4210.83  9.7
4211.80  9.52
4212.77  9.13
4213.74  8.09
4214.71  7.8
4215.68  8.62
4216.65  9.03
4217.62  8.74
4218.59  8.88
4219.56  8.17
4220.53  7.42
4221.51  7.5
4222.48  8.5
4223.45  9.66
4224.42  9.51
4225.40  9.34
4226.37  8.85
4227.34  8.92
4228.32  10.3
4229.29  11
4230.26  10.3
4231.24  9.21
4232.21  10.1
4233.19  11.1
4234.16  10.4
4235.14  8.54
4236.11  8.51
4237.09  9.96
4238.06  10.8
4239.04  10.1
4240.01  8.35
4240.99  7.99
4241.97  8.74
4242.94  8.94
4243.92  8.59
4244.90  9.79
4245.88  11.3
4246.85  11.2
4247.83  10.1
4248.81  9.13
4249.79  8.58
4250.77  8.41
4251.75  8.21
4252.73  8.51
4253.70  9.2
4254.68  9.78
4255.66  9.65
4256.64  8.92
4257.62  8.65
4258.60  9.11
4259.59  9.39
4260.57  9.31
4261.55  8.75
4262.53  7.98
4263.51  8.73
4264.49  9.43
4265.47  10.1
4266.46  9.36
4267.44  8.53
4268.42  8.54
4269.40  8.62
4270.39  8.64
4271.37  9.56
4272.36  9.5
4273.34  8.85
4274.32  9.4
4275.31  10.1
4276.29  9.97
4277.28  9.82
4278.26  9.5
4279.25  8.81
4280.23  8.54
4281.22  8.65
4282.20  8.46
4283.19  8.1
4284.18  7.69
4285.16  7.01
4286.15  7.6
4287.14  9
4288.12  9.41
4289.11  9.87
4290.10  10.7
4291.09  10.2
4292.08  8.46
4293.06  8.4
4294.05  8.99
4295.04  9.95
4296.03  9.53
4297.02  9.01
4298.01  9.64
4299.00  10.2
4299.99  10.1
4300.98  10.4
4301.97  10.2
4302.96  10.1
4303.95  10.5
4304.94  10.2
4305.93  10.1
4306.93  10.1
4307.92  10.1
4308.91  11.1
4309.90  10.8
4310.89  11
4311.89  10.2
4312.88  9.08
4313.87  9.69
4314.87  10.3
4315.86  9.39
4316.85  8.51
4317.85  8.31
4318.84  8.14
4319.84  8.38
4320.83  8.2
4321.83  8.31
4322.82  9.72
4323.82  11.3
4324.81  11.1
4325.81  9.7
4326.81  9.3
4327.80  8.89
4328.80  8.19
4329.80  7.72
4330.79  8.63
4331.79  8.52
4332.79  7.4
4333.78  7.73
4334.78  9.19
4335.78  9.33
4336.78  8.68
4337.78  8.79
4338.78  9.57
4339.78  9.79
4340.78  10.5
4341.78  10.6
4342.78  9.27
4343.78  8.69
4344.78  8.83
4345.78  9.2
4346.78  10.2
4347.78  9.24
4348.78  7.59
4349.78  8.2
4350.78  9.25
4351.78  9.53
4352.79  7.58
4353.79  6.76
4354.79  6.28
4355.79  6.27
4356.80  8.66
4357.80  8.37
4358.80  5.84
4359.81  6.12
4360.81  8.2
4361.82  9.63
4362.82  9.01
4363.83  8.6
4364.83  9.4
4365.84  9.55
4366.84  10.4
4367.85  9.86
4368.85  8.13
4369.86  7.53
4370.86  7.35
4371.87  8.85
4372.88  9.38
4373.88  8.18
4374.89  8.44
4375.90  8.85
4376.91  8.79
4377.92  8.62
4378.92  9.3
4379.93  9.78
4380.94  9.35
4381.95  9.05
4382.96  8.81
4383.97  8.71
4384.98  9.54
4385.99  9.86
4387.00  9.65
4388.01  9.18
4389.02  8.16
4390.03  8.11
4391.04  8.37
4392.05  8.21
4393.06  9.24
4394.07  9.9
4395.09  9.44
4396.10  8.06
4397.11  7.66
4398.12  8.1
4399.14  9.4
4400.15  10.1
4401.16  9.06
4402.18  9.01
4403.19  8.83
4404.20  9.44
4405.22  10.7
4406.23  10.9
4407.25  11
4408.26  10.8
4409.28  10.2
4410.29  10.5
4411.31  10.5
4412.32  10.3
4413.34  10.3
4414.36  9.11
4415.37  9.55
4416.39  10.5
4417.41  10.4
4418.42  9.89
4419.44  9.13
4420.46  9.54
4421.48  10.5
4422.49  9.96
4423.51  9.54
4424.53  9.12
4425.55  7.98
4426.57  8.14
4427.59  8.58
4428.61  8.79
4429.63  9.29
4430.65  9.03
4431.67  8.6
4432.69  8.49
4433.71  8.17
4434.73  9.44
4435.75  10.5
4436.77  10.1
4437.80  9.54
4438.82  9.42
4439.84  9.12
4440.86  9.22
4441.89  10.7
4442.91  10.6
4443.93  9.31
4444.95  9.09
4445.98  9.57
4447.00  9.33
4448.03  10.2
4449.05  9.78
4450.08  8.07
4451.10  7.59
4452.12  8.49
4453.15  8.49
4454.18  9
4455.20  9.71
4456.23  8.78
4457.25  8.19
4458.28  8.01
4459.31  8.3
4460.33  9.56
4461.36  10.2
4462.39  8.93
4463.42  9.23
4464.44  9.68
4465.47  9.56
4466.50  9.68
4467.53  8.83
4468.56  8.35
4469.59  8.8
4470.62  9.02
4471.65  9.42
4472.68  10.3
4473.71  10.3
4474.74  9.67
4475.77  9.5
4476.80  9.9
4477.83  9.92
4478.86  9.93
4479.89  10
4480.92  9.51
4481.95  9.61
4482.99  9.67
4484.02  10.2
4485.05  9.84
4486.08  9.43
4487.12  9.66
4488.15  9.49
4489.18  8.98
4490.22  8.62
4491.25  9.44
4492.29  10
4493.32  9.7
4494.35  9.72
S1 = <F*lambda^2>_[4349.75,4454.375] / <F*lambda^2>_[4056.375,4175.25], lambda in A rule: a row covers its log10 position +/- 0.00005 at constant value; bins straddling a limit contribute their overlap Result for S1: 1.16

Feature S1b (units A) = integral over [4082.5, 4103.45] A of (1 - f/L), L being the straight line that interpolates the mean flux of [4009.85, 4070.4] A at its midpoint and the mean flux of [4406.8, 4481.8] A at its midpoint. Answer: 1.2 A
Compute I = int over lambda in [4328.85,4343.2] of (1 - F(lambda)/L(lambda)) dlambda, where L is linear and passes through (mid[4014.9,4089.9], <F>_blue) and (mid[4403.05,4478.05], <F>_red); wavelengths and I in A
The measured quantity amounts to 0.5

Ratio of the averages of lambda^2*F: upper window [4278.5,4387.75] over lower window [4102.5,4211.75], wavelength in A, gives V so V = 1.08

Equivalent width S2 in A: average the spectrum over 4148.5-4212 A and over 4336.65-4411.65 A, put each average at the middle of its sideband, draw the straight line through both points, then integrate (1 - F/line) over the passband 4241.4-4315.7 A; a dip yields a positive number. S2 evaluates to -2.3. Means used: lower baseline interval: 9.25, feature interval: 9.37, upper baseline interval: 8.95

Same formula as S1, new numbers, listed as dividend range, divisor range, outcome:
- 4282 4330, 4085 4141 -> 1.19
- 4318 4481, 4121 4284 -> 1.10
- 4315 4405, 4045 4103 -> 1.15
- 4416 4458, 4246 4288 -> 1.11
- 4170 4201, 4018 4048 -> 1.11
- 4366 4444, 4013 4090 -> 1.23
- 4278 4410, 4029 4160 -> 1.15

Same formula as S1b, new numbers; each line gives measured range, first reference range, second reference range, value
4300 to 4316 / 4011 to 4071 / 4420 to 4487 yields -1.7 A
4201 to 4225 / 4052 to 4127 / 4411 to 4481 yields 0.8 A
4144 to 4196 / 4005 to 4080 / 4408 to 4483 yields -0.8 A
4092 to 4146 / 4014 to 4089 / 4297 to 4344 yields 2.1 A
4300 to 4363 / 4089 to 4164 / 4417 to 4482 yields 0.7 A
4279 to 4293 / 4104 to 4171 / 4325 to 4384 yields 0.1 A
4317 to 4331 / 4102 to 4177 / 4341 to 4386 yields -0.4 A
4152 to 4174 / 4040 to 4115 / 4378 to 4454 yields -0.7 A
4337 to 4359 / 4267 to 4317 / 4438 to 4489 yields 1.8 A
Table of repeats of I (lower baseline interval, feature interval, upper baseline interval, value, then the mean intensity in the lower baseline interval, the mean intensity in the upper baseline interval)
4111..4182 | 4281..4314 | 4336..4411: -2.2 A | 8.96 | 8.94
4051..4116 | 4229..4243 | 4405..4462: -0.7 A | 8.93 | 9.45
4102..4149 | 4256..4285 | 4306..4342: 0.6 A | 8.76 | 9.34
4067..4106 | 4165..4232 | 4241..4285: -0.9 A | 8.79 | 9.09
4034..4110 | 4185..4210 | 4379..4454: 0.1 A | 8.9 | 9.35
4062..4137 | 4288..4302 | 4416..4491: -0.9 A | 8.78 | 9.34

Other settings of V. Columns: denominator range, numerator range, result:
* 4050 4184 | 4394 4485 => 1.22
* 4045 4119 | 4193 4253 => 1.10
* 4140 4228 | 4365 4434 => 1.12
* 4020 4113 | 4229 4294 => 1.13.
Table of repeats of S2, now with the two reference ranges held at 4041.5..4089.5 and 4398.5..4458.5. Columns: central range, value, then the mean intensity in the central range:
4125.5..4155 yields 0.3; 8.92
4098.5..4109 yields 0.0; 9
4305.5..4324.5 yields -0.7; 9.63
